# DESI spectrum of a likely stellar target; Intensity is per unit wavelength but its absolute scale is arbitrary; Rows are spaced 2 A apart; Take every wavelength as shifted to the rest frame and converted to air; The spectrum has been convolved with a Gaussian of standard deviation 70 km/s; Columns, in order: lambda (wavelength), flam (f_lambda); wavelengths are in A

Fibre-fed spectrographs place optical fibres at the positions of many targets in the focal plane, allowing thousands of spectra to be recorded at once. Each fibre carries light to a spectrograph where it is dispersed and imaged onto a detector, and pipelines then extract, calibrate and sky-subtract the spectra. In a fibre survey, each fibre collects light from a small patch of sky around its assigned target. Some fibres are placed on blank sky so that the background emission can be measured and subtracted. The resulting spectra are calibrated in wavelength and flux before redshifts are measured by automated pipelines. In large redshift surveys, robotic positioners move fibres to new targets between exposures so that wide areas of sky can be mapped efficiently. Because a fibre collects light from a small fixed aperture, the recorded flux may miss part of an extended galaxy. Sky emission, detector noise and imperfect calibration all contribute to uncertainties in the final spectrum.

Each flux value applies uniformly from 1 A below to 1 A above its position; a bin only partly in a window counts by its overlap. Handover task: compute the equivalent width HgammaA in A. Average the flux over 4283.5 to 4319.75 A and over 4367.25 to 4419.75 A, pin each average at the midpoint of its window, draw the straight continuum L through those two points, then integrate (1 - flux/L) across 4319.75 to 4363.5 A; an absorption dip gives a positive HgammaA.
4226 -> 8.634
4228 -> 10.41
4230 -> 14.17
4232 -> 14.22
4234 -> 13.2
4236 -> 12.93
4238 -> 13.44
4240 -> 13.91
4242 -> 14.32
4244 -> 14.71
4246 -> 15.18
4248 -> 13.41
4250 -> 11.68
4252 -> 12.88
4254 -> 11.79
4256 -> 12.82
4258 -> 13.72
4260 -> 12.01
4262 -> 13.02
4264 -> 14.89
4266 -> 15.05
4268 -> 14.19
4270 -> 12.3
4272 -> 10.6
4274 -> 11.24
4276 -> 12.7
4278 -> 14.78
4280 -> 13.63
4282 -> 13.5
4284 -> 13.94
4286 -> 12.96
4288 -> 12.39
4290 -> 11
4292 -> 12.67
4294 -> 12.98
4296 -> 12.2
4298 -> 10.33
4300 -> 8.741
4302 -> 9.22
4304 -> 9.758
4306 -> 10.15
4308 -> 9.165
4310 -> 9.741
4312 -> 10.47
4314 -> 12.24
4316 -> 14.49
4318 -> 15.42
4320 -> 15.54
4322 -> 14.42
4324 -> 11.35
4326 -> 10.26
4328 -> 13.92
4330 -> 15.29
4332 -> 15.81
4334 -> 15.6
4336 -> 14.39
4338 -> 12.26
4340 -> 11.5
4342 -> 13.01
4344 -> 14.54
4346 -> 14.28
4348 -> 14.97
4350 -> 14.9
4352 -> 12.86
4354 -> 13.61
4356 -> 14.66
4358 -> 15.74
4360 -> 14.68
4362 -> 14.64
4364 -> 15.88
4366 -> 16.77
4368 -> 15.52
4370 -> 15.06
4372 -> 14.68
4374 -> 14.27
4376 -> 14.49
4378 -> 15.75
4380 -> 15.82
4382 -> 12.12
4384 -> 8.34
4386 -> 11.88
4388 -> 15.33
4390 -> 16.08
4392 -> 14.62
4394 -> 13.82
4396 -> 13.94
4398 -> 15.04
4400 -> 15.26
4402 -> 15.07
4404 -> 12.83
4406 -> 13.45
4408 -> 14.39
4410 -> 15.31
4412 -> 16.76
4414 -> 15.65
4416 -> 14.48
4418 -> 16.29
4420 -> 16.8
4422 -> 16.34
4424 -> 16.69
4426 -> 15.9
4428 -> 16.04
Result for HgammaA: -3.9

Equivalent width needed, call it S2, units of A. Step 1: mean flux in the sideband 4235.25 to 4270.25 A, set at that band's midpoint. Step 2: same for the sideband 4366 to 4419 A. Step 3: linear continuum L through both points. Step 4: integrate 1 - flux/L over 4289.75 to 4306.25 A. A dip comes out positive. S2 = 3.60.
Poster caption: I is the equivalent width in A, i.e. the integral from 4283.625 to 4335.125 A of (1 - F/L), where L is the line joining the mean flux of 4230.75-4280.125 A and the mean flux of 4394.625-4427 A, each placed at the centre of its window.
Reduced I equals 6.2 A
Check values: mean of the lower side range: 13.3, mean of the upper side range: 15.2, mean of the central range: 12.3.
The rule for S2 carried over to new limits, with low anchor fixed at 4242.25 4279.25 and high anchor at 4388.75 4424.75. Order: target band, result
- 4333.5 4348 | 0.6 A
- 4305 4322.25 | 2.0 A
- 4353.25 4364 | -0.2 A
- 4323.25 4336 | 0.3 A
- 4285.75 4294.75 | 0.8 A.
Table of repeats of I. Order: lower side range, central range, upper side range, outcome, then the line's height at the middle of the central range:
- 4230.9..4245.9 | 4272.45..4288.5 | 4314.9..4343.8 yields 0.9 A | 13.9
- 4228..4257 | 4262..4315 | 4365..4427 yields 6.9 A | 13.8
